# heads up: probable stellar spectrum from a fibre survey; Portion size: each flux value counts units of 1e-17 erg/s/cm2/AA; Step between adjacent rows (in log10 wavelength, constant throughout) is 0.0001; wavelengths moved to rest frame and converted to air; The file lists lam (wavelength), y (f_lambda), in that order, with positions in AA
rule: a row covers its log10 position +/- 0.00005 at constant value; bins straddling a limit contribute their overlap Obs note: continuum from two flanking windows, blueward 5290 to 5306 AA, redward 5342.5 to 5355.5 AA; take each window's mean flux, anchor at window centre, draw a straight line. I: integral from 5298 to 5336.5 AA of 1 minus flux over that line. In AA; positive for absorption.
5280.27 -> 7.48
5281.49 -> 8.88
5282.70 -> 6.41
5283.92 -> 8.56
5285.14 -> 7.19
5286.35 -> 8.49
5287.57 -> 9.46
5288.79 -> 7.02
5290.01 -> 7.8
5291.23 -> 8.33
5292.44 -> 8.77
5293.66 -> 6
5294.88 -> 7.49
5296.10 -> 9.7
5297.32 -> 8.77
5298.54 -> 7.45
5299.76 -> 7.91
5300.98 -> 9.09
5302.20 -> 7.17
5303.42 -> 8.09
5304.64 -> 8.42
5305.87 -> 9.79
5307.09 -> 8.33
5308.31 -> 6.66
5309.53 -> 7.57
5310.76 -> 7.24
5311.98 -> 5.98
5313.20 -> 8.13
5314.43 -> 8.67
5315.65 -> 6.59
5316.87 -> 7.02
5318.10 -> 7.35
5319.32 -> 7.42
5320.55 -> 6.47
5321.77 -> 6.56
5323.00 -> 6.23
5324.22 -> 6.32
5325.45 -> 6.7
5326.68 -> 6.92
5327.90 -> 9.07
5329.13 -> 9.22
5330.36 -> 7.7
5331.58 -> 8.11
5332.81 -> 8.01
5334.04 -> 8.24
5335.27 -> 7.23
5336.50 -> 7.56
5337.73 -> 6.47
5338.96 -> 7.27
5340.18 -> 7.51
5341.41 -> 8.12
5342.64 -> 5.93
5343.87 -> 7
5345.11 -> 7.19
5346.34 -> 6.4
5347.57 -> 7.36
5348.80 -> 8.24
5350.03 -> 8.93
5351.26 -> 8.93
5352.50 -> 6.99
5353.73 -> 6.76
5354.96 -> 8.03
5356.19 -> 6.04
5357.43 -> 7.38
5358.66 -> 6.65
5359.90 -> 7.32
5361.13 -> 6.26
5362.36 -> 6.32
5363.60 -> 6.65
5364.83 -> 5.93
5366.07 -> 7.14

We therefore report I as 1.5 AA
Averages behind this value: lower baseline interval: 8.17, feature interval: 7.6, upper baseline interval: 7.48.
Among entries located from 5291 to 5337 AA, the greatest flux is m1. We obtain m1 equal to 9.79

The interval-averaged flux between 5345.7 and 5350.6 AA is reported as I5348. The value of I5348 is 7.73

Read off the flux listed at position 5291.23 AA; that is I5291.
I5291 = 8.33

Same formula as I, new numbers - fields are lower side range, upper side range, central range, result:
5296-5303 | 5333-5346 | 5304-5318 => 0.5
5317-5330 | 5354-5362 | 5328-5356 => -2.1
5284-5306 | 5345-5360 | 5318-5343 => 1.0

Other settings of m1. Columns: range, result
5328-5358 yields 9.22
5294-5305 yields 9.7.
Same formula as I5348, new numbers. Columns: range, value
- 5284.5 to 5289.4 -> 8.04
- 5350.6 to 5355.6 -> 7.68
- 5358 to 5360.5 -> 6.98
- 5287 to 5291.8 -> 8.13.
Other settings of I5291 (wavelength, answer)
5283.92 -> 8.56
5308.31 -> 6.66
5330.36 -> 7.7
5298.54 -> 7.45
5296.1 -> 9.7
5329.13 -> 9.22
